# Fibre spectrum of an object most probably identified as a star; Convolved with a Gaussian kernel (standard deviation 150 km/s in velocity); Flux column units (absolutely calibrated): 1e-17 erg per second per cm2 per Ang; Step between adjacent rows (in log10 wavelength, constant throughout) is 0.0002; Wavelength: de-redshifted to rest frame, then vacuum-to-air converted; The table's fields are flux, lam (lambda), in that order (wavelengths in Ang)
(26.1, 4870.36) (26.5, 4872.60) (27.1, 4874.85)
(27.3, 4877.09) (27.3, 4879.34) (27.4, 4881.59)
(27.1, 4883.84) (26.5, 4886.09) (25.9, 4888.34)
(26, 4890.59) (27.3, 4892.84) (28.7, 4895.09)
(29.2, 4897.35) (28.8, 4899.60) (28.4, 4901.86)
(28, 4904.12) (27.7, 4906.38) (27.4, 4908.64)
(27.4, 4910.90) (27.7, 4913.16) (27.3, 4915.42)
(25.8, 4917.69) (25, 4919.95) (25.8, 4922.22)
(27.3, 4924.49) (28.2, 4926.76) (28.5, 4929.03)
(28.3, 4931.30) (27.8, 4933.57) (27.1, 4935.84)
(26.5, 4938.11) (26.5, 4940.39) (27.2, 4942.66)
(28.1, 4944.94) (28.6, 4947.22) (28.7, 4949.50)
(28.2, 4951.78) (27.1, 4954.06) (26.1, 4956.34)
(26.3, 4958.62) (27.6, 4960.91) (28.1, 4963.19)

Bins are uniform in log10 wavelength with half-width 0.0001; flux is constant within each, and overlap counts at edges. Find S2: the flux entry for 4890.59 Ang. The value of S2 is 26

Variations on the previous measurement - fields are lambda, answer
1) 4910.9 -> 27.4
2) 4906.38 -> 27.7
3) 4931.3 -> 28.3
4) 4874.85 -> 27.1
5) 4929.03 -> 28.5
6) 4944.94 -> 28.1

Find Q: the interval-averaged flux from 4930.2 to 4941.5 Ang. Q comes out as 27.2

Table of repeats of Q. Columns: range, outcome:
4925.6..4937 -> 28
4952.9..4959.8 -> 26.5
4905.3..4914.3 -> 27.6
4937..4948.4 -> 27.4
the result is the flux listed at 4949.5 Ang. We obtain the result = 28.7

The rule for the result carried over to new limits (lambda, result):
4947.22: 28.6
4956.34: 26.1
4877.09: 27.3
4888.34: 25.9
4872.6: 26.5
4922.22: 25.8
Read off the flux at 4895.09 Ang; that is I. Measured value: 28.7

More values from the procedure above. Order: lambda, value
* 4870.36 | 26.1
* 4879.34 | 27.3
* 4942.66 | 27.2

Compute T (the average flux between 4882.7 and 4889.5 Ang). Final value 26.5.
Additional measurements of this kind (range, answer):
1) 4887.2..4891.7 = 26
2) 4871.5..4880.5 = 27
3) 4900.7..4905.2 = 28.2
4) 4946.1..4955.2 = 28.2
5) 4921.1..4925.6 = 26.5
